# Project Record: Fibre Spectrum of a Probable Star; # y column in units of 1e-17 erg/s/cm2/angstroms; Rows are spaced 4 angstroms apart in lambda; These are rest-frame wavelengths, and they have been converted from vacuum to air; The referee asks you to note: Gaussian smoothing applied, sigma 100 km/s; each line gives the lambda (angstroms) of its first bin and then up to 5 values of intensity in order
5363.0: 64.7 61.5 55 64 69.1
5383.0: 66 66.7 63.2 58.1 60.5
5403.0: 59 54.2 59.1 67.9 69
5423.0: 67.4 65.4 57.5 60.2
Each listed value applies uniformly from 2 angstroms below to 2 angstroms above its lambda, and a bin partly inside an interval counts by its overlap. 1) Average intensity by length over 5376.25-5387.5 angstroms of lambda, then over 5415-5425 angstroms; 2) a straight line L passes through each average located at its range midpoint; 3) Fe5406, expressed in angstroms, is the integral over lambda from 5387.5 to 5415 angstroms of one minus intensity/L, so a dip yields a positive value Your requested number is 3.07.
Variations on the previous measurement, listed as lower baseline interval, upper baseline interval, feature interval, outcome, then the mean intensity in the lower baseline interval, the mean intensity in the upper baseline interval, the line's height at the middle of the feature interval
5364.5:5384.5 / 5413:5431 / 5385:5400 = 0.5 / 63.1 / 66.3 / 64.3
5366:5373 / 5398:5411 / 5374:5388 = -2.1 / 57.8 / 57.9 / 57.8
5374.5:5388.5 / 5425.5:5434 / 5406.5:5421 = -0.1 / 66.7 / 61.1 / 62.9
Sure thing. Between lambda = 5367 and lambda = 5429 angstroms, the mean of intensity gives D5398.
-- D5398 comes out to 62.9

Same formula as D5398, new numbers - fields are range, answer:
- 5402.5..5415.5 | 59.3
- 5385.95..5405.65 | 61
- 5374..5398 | 64.4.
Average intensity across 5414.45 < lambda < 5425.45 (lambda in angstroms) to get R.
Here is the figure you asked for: 68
